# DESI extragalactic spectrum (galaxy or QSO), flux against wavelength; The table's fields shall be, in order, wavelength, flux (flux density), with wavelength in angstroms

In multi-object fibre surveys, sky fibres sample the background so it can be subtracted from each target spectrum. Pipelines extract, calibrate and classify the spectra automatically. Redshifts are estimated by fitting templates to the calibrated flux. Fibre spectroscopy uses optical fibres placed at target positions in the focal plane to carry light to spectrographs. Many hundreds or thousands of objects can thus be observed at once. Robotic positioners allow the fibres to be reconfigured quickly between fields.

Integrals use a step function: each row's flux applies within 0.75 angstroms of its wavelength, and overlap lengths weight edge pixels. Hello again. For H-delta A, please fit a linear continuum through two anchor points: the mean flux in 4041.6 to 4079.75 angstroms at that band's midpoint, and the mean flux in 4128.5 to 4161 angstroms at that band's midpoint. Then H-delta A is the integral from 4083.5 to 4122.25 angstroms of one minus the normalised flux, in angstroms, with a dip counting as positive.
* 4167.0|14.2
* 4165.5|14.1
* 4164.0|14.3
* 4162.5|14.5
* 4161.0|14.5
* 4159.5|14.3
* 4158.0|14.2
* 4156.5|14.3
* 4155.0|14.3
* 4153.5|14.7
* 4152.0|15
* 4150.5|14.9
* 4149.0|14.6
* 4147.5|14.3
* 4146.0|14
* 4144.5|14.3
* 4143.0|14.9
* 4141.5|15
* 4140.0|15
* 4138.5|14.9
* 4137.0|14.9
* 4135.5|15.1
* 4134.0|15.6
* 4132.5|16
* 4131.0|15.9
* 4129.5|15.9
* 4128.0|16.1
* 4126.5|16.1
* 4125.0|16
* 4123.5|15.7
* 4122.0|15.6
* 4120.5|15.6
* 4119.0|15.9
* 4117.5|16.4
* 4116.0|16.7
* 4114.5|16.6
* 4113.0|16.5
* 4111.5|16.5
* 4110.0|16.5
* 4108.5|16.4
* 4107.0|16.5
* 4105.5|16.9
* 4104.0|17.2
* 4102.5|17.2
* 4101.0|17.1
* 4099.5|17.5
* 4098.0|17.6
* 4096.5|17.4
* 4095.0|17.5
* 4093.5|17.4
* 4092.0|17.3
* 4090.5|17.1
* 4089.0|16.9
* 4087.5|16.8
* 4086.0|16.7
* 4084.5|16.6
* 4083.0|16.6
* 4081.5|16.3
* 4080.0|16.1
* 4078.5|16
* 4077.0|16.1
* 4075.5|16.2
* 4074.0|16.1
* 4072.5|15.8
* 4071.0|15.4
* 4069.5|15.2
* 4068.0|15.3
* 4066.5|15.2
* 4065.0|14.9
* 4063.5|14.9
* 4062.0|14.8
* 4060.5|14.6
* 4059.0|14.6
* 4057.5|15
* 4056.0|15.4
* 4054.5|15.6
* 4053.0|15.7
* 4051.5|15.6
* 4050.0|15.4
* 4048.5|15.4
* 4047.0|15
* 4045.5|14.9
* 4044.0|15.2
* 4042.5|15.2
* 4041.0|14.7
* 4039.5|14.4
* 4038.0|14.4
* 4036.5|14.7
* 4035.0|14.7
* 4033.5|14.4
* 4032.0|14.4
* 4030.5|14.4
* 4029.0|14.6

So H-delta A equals -4.3 angstroms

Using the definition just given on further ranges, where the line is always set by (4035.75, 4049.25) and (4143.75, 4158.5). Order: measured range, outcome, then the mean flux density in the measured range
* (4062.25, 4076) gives -0.6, 15.4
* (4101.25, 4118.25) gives -2.4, 16.7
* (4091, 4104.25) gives -2.4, 17.4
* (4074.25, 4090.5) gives -1.9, 16.5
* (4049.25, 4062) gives -0.3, 15.2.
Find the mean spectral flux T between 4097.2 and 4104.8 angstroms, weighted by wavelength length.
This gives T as 17.3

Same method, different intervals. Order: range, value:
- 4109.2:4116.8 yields 16.6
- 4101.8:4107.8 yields 16.9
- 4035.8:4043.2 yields 14.7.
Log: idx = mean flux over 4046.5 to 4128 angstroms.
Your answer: 16.1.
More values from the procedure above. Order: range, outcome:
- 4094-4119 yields 16.9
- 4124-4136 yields 15.9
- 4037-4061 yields 15.1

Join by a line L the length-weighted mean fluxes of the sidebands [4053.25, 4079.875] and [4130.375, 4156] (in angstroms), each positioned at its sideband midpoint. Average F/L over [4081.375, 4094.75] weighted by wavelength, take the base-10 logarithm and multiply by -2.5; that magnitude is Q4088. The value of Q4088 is -0.11 mag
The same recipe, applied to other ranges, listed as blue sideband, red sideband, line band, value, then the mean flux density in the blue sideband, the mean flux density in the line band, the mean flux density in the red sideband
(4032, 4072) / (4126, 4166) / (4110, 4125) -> -0.09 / 15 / 16.2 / 14.9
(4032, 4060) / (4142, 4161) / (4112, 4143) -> -0.08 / 15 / 15.8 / 14.5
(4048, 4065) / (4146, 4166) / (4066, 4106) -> -0.11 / 15.2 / 16.6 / 14.4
